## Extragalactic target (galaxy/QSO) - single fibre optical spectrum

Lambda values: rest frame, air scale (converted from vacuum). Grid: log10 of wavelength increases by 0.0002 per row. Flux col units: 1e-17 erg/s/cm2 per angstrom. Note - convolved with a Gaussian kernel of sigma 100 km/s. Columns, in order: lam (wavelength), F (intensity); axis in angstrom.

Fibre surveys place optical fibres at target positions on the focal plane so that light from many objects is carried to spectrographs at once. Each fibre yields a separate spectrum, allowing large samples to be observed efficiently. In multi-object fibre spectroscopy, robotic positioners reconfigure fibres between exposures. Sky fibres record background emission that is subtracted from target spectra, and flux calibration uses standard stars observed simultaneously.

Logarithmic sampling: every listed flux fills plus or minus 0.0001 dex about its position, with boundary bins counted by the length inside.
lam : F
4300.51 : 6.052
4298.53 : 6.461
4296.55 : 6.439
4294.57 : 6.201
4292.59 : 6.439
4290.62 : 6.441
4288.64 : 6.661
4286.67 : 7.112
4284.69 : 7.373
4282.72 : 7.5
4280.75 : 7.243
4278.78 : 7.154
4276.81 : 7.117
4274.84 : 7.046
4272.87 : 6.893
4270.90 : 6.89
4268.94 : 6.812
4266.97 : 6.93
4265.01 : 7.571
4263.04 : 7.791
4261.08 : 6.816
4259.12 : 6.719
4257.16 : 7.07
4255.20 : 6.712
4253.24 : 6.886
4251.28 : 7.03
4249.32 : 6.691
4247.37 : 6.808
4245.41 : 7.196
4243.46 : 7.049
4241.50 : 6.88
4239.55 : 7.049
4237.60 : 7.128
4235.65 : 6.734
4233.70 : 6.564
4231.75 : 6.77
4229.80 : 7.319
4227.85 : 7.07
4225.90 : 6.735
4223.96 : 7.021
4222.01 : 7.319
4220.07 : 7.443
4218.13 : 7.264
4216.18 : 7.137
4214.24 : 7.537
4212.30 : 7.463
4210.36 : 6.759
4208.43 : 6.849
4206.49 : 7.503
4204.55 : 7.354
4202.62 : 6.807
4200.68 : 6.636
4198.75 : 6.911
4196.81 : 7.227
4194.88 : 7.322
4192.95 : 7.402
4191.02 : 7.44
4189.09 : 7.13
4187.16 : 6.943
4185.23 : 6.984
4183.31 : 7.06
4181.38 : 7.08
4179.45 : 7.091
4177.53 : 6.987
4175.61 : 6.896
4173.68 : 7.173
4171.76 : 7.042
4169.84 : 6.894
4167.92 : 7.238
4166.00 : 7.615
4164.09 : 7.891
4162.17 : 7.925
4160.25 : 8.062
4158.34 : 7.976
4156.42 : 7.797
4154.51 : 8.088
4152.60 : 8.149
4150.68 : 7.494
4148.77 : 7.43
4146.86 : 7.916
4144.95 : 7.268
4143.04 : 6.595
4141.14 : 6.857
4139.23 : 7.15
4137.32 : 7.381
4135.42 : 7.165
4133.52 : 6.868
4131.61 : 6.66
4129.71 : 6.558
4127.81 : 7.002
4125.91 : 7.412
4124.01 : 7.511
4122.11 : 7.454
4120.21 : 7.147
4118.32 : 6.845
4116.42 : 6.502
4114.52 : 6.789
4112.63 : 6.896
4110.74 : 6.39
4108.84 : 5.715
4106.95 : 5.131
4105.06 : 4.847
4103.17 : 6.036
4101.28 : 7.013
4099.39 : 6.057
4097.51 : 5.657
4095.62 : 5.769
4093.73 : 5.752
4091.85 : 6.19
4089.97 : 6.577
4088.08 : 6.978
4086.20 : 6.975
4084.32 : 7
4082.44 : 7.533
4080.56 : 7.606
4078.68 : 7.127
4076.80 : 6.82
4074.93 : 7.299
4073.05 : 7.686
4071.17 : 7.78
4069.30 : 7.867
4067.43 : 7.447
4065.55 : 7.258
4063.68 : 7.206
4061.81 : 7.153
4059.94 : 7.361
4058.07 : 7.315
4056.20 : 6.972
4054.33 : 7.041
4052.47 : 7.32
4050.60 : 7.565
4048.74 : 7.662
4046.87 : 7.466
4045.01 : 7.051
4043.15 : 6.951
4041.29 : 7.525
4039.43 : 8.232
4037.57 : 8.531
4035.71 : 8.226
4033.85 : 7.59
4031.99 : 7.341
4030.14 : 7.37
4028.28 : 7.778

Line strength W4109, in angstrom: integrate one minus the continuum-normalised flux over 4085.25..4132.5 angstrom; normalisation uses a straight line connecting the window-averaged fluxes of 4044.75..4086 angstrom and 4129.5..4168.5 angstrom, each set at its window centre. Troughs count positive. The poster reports 5.9 angstrom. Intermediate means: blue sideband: 7.34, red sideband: 7.45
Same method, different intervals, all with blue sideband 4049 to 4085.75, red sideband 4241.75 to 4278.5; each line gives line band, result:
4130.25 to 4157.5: -0.50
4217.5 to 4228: -0.11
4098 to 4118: 3.07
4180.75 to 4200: -0.06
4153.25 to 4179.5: -1.22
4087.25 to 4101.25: 2.11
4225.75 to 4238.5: 0.25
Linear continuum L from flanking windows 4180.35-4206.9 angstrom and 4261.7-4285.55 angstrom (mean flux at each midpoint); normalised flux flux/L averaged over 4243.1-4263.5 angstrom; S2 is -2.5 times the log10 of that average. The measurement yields 0.03 mag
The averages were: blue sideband 7.12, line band 6.96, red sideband 7.19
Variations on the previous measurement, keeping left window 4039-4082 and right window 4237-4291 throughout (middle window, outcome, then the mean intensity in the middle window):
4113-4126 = 0.03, 7.06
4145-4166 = -0.09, 7.84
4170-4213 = 0.01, 7.09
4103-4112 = 0.28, 5.63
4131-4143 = 0.04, 6.99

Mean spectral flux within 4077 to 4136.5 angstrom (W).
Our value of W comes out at 6.62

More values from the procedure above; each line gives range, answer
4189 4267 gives 7.08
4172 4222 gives 7.14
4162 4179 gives 7.26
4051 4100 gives 7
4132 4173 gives 7.45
